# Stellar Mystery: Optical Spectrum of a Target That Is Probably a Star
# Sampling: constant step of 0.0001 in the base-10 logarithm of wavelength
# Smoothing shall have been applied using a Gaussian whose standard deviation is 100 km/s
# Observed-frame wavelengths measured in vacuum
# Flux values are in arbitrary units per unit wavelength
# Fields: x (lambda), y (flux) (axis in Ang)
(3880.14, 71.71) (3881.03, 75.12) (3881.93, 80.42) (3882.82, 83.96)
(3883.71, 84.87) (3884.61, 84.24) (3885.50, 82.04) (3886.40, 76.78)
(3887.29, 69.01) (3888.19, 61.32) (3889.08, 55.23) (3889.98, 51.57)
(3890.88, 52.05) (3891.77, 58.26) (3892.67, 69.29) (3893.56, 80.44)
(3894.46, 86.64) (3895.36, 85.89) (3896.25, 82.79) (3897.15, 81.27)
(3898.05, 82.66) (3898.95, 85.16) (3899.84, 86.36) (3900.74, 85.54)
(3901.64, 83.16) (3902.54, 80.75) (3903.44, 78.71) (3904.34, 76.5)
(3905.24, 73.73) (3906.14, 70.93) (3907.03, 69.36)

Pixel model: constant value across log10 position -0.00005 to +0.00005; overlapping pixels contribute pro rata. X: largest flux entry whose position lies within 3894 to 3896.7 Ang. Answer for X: 86.64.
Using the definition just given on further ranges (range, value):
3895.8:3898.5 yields 82.79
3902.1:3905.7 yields 80.75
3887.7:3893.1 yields 69.29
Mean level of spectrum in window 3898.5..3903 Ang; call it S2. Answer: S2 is 84.2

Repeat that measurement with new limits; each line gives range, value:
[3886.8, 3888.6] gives 65.6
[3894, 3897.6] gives 84.1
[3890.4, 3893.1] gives 59.7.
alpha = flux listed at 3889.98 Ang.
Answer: 51.57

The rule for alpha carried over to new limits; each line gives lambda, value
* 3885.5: 82.04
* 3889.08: 55.23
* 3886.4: 76.78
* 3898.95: 85.16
